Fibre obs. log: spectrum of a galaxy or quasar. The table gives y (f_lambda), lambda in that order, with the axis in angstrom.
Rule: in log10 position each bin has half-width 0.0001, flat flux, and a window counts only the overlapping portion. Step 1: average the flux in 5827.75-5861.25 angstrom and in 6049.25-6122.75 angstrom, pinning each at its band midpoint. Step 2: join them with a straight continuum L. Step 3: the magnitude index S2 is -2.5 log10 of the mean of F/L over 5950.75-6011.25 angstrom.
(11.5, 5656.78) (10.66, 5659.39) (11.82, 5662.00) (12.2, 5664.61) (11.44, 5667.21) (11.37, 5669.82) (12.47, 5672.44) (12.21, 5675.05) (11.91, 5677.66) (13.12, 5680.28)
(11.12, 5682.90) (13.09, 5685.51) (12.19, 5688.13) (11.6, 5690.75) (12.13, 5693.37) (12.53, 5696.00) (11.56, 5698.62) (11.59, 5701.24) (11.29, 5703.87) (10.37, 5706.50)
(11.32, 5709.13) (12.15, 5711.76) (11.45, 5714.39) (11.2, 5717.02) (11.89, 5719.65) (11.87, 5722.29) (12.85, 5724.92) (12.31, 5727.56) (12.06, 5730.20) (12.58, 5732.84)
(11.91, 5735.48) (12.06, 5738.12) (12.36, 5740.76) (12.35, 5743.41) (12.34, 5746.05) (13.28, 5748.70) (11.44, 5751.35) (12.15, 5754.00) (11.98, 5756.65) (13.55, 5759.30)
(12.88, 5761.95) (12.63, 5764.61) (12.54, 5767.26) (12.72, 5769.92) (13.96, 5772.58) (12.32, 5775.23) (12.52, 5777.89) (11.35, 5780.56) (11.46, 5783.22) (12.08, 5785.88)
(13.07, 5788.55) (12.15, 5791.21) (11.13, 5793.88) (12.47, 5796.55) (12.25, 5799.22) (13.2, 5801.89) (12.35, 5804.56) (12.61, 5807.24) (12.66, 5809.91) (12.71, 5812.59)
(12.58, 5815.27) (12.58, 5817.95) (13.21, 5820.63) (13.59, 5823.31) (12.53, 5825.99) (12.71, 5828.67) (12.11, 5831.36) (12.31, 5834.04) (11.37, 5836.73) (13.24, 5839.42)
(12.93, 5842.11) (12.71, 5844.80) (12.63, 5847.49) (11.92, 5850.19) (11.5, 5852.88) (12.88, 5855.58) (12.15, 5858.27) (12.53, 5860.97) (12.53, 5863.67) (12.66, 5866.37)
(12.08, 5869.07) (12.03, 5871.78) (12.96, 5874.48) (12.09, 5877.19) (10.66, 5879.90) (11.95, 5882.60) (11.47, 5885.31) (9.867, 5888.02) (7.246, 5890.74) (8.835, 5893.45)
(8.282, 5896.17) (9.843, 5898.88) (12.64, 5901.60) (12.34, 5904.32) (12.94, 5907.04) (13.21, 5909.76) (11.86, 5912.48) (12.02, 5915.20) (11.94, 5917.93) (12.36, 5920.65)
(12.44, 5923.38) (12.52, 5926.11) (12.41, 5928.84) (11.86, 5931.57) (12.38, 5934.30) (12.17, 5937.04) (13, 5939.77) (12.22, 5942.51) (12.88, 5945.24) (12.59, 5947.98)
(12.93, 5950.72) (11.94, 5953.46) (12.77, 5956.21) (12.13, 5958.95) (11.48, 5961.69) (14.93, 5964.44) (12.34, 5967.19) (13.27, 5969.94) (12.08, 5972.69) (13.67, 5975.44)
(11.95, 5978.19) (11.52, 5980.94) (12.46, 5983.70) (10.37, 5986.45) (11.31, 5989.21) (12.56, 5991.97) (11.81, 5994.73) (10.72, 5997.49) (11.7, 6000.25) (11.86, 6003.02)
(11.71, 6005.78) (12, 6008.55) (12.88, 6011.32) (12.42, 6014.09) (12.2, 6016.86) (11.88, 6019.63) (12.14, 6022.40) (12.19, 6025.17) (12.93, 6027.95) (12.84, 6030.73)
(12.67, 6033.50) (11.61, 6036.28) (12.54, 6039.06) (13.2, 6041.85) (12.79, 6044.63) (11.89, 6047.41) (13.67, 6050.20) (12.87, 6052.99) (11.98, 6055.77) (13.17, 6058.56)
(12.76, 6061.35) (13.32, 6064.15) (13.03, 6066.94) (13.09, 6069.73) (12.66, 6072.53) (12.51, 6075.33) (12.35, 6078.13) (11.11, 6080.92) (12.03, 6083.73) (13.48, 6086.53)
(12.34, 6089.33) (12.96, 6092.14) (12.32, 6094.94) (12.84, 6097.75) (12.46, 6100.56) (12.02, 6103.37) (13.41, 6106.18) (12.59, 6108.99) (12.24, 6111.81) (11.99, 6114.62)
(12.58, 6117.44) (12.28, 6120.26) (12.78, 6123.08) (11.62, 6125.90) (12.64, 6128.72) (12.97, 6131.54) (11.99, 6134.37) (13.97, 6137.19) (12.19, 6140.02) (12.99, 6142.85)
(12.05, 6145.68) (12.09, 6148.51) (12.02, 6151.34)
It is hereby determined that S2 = 0.03 mag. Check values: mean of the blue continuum 12.4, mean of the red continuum 12.6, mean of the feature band 12.2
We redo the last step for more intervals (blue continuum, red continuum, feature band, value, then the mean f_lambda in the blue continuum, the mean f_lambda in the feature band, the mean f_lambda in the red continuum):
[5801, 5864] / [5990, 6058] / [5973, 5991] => 0.04 mag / 12.6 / 11.9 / 12.3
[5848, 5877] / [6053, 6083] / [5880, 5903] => 0.22 mag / 12.3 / 10.1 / 12.6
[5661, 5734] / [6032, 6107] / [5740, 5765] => -0.04 mag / 11.9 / 12.5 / 12.6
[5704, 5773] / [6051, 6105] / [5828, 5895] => 0.05 mag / 12.2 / 11.8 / 12.6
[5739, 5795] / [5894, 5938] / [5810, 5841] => -0.04 mag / 12.4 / 12.6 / 11.9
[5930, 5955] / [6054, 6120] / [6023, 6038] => 0.01 mag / 12.4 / 12.4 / 12.6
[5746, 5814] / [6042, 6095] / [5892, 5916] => 0.11 mag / 12.5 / 11.3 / 12.7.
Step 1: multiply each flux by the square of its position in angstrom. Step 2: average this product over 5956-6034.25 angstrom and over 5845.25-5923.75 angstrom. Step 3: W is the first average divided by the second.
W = 1.09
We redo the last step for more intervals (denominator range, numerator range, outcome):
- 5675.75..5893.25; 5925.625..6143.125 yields 1.11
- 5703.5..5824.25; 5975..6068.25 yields 1.09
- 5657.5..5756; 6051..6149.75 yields 1.20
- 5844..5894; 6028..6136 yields 1.16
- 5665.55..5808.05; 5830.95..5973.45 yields 1.05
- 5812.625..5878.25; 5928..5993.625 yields 1.03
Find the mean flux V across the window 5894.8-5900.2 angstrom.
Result 9.06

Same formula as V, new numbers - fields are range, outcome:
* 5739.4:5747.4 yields 12.4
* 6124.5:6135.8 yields 12.3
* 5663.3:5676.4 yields 11.9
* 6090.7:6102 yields 12.6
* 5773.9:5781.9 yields 12.1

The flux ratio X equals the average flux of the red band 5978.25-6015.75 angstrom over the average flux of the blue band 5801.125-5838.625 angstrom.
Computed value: 0.94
